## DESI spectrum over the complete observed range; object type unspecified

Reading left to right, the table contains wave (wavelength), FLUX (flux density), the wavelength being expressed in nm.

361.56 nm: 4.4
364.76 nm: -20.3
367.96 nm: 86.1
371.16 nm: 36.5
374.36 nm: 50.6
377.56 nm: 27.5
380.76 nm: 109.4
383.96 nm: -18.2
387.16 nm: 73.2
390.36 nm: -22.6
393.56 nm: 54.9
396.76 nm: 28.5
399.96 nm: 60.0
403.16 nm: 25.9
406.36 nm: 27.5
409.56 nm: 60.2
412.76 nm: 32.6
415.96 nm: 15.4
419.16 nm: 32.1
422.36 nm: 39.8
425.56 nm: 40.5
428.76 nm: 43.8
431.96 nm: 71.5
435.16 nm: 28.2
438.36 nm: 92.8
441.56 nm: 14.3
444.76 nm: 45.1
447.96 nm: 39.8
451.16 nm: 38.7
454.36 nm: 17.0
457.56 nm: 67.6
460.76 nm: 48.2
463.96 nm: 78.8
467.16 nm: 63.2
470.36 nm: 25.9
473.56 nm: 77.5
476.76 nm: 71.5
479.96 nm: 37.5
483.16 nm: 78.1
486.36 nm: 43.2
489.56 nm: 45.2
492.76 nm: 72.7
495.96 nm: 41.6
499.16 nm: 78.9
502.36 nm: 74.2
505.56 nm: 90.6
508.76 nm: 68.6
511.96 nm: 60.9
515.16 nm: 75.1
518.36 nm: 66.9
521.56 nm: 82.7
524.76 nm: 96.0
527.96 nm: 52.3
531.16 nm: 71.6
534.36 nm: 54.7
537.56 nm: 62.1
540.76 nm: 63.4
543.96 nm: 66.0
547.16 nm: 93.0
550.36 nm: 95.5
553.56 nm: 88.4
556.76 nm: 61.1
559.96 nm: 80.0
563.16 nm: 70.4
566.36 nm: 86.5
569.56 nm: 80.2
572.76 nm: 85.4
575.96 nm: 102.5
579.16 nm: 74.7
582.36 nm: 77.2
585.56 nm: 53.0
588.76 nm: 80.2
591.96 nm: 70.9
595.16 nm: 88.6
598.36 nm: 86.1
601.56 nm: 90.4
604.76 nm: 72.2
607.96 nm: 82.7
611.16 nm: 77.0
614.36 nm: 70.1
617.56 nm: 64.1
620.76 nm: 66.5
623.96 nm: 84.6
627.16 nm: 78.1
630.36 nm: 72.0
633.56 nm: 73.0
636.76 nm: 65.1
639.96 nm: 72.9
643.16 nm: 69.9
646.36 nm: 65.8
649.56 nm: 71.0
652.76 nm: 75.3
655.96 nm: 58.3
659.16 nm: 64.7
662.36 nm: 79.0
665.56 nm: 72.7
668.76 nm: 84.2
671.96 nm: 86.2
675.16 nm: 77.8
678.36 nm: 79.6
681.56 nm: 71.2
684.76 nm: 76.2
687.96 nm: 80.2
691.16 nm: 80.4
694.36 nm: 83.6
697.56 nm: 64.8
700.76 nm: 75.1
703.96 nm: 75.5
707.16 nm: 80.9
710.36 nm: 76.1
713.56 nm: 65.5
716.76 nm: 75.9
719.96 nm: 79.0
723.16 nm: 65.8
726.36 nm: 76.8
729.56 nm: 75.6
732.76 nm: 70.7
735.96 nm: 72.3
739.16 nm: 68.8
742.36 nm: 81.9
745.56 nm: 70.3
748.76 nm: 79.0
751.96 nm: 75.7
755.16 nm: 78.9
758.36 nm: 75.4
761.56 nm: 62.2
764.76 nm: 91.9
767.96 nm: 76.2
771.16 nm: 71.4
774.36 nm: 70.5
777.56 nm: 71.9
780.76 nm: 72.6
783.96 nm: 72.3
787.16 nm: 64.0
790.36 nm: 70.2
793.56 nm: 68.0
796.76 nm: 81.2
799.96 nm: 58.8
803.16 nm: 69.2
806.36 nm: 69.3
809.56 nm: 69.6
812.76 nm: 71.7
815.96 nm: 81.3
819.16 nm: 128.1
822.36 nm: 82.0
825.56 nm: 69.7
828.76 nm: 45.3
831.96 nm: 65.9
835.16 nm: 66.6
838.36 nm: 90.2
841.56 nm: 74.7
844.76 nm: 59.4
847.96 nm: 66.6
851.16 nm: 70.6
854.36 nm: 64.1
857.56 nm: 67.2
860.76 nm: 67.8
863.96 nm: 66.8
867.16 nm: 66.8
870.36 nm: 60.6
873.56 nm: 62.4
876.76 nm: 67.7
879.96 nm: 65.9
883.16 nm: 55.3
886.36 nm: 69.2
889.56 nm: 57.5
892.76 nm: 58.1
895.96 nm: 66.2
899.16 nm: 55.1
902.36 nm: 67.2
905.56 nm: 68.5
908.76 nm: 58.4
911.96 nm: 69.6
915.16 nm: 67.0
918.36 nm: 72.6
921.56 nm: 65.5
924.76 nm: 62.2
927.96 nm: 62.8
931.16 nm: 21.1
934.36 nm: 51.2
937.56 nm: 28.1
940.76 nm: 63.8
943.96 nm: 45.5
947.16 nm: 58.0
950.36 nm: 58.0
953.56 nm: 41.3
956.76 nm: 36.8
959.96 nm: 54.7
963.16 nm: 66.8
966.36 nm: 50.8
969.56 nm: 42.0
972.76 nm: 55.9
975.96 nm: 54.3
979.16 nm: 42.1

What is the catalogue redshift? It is 0.249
